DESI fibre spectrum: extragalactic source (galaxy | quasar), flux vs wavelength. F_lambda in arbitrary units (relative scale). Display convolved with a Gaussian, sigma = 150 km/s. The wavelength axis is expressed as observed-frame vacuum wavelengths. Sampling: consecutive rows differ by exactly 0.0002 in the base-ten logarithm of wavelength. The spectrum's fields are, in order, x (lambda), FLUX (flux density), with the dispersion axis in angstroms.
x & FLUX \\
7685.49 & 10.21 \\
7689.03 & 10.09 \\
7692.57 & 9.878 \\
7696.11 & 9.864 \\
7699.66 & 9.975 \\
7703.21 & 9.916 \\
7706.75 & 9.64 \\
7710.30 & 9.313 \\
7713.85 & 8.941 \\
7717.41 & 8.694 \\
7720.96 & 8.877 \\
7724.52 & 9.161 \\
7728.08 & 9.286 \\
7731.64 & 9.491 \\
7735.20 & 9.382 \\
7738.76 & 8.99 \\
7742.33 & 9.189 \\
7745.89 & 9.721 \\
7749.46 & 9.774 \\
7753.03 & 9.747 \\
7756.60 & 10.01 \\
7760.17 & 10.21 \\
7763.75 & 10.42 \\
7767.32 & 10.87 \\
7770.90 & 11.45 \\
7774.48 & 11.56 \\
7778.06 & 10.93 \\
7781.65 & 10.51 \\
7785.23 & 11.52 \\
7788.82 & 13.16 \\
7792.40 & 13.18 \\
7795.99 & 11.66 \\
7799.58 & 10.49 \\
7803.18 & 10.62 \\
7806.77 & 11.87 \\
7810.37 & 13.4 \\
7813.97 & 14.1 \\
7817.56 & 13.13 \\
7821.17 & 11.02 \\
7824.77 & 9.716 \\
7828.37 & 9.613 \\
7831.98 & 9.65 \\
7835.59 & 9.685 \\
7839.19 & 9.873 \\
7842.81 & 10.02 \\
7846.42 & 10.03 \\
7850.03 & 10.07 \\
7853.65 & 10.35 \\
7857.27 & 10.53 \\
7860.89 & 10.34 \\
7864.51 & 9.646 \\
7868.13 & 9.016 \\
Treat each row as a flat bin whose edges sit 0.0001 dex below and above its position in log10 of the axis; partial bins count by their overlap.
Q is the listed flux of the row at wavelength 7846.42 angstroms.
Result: 10.03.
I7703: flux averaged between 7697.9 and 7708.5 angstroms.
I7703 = 9.85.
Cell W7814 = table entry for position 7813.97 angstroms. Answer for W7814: 14.1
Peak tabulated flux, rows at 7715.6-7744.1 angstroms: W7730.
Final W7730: 9.491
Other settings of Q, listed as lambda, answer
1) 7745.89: 9.721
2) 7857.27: 10.53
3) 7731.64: 9.491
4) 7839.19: 9.873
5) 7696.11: 9.864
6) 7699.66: 9.975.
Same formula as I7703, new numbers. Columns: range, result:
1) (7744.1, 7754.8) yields 9.75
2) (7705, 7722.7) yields 9.09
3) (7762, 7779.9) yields 11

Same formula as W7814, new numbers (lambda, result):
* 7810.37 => 13.4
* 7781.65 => 10.51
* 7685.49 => 10.21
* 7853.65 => 10.35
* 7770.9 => 11.45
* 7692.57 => 9.878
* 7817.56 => 13.13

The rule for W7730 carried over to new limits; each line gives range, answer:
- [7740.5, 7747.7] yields 9.721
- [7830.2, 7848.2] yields 10.03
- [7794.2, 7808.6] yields 11.87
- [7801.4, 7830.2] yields 14.1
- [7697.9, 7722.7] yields 9.975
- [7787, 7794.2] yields 13.18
